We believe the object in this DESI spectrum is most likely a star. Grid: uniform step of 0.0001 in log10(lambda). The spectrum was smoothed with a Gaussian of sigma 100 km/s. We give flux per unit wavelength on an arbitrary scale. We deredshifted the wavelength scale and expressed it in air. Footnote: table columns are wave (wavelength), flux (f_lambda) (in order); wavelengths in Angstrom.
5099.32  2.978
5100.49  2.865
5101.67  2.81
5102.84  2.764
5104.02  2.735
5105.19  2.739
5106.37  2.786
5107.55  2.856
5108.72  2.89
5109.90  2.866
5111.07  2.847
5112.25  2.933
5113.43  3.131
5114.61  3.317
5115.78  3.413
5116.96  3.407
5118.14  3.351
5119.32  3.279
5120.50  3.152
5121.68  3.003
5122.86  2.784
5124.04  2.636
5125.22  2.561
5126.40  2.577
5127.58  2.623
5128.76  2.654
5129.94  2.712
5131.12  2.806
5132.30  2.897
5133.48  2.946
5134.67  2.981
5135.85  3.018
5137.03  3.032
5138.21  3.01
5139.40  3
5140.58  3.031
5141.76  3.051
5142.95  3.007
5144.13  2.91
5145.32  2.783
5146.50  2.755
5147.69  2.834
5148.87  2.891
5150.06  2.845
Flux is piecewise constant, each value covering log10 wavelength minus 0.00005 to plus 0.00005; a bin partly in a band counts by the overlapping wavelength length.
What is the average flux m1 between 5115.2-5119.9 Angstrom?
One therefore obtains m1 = 3.36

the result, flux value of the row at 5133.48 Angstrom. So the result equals 2.946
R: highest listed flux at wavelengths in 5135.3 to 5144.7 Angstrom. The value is 3.051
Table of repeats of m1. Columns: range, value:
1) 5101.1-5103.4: 2.79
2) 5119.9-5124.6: 2.89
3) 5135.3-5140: 3.02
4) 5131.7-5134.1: 2.92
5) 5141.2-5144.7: 2.99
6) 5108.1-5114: 2.93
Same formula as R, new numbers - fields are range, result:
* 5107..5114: 3.131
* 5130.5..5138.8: 3.032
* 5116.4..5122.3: 3.407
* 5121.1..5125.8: 3.003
